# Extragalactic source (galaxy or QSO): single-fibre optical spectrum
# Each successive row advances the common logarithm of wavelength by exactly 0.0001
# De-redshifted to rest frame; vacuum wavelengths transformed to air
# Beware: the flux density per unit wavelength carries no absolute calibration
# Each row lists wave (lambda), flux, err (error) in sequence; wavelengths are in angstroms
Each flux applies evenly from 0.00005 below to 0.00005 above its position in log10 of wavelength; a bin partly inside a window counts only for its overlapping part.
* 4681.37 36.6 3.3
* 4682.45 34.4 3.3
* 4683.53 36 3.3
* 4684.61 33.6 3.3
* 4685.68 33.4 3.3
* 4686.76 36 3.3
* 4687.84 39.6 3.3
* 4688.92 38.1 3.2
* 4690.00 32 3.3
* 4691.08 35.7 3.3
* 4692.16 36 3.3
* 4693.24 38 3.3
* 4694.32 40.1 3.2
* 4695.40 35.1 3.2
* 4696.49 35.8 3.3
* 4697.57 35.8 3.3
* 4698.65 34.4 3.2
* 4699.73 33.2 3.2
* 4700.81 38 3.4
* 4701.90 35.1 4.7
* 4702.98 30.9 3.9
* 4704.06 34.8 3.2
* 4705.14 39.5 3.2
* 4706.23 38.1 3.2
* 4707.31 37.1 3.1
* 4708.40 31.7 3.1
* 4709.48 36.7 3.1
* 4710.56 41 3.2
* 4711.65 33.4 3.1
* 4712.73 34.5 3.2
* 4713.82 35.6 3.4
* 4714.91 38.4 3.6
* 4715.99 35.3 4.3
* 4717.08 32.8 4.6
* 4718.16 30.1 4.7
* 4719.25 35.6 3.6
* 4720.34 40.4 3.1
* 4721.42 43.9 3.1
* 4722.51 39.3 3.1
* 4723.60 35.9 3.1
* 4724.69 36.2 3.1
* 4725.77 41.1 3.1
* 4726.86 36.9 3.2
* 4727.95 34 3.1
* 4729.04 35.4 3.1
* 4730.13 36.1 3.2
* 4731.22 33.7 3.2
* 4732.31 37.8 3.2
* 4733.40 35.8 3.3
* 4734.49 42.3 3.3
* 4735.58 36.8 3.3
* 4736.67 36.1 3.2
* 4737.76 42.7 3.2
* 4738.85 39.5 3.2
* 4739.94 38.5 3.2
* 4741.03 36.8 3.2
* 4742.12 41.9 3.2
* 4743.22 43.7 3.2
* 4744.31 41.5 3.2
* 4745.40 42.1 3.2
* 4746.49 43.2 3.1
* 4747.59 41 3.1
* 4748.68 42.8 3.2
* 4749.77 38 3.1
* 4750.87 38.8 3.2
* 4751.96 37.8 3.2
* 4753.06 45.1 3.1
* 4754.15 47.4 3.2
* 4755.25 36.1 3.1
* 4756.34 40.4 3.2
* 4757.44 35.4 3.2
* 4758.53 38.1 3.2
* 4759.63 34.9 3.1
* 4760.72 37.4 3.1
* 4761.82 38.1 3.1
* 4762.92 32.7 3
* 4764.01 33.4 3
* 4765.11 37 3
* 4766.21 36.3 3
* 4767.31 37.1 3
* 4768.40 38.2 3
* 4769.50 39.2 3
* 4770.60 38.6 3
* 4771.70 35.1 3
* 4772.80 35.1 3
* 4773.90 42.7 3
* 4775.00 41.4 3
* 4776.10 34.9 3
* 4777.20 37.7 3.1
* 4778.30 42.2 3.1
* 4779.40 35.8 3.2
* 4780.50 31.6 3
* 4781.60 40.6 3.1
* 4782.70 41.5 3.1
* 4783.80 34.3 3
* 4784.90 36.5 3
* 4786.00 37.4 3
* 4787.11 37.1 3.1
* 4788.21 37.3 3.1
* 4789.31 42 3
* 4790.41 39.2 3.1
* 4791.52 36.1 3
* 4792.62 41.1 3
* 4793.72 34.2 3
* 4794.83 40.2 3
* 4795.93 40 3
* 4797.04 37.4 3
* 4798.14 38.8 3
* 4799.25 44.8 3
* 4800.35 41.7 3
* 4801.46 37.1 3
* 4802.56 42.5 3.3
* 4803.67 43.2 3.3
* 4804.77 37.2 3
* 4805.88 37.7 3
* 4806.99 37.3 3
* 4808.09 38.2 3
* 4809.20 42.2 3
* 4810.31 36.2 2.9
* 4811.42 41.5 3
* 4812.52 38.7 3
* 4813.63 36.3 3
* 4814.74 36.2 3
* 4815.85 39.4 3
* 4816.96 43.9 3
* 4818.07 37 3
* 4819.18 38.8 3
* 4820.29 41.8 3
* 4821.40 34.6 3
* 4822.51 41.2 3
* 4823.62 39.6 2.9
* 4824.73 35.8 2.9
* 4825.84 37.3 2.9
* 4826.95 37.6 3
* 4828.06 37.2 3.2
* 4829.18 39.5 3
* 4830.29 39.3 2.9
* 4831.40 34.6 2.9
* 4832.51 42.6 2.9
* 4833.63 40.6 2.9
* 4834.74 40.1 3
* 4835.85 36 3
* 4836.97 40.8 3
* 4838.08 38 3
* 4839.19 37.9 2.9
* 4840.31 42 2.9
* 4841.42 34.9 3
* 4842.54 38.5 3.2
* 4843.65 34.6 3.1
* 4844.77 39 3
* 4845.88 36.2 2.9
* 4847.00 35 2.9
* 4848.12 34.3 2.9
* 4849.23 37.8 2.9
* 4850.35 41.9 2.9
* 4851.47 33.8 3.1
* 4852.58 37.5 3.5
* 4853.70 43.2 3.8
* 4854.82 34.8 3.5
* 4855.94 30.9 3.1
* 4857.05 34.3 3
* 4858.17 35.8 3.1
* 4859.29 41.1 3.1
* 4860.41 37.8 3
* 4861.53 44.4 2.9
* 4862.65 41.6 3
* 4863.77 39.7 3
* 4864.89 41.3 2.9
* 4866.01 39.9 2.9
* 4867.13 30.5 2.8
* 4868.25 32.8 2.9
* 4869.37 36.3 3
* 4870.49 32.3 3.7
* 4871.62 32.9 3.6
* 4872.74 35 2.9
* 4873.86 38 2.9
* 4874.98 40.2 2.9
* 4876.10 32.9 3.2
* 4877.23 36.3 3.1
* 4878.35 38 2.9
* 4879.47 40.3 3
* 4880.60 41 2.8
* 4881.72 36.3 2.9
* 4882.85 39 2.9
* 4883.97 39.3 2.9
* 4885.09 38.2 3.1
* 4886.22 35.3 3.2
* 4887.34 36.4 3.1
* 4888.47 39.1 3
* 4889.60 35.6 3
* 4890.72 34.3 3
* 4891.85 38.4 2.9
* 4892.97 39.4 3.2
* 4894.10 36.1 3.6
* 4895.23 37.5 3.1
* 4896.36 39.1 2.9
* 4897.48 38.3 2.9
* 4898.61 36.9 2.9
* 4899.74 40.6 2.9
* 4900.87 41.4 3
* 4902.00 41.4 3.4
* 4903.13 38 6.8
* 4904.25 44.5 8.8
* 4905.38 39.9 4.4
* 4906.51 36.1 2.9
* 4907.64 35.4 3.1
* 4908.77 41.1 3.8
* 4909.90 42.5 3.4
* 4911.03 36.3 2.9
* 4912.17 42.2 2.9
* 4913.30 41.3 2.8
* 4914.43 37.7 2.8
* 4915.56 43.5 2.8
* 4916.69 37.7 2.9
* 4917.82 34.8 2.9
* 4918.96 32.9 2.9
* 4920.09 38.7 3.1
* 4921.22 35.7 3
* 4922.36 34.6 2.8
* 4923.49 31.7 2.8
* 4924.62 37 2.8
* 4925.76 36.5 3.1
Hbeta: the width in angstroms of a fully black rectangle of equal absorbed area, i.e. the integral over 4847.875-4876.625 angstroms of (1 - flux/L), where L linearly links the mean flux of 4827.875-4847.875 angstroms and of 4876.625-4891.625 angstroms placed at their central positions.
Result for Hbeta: 0.6 angstroms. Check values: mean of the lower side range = 38.1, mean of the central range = 37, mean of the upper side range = 37.6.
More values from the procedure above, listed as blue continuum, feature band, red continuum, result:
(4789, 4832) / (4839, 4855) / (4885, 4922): 0.5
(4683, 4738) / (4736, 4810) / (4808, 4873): -3.5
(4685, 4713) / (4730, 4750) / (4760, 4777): -1.6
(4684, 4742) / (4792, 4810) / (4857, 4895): -1.2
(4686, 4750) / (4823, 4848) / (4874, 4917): 0.1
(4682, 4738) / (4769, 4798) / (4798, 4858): -0.4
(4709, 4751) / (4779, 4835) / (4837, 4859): -1.9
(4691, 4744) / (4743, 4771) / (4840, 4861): -1.5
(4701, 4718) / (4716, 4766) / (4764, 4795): -2.3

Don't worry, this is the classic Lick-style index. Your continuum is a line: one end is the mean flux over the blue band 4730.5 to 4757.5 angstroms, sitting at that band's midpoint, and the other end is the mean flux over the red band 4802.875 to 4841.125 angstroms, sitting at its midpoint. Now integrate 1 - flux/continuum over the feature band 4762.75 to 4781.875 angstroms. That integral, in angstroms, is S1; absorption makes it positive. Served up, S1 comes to 1.1 angstroms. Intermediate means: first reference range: 39.9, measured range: 37.2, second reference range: 38.8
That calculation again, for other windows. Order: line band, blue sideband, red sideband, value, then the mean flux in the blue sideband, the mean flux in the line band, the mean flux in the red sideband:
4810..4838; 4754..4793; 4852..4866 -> -0.3 angstroms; 37.7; 38.7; 38.6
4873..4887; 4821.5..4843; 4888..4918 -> 0.4 angstroms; 38.5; 37.8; 38.9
